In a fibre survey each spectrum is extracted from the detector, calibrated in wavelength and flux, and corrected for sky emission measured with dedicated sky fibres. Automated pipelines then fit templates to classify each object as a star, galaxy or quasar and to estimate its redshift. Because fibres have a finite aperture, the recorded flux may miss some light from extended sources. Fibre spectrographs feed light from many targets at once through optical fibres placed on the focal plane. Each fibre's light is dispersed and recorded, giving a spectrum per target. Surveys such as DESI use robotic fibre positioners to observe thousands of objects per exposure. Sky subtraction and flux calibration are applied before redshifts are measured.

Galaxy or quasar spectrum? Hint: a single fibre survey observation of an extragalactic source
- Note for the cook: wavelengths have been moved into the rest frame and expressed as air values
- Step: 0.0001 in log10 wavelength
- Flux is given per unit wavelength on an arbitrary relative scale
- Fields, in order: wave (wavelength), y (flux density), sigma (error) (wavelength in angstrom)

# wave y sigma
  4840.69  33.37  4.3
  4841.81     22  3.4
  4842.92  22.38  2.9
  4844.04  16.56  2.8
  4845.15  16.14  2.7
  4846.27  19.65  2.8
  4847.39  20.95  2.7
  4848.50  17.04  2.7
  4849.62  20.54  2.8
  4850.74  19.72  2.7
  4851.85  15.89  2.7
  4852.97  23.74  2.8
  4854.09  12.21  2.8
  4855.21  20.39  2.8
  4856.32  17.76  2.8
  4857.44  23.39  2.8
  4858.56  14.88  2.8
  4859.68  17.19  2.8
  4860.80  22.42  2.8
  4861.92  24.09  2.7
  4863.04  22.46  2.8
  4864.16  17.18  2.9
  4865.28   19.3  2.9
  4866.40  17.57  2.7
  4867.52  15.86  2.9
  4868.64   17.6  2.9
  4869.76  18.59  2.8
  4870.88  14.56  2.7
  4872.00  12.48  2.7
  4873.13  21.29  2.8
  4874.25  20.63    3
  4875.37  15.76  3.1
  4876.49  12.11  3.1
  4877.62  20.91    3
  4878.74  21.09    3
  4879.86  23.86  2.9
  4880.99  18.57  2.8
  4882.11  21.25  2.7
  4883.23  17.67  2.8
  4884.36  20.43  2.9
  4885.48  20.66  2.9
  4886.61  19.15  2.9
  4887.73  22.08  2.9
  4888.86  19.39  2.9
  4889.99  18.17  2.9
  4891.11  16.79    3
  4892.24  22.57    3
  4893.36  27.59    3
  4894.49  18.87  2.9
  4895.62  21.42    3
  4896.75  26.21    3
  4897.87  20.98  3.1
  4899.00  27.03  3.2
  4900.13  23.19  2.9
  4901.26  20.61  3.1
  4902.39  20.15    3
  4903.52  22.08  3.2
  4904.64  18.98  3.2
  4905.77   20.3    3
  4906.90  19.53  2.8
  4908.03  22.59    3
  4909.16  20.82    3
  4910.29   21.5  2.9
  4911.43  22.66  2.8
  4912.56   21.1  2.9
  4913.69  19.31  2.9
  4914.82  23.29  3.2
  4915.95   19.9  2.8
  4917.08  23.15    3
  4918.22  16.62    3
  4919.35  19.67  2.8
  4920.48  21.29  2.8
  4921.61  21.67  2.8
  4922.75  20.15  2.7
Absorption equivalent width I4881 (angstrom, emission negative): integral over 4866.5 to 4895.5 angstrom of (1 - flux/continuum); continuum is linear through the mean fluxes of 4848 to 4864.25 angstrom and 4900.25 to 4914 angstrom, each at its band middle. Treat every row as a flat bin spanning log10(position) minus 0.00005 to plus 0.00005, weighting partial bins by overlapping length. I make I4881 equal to 1.42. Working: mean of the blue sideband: 19.3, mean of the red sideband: 20.9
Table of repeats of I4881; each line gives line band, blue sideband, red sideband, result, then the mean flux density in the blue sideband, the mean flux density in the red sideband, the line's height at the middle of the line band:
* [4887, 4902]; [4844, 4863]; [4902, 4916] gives -1.0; 19.1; 21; 20.5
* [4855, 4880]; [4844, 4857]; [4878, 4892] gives 0.8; 18.5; 20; 19.2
